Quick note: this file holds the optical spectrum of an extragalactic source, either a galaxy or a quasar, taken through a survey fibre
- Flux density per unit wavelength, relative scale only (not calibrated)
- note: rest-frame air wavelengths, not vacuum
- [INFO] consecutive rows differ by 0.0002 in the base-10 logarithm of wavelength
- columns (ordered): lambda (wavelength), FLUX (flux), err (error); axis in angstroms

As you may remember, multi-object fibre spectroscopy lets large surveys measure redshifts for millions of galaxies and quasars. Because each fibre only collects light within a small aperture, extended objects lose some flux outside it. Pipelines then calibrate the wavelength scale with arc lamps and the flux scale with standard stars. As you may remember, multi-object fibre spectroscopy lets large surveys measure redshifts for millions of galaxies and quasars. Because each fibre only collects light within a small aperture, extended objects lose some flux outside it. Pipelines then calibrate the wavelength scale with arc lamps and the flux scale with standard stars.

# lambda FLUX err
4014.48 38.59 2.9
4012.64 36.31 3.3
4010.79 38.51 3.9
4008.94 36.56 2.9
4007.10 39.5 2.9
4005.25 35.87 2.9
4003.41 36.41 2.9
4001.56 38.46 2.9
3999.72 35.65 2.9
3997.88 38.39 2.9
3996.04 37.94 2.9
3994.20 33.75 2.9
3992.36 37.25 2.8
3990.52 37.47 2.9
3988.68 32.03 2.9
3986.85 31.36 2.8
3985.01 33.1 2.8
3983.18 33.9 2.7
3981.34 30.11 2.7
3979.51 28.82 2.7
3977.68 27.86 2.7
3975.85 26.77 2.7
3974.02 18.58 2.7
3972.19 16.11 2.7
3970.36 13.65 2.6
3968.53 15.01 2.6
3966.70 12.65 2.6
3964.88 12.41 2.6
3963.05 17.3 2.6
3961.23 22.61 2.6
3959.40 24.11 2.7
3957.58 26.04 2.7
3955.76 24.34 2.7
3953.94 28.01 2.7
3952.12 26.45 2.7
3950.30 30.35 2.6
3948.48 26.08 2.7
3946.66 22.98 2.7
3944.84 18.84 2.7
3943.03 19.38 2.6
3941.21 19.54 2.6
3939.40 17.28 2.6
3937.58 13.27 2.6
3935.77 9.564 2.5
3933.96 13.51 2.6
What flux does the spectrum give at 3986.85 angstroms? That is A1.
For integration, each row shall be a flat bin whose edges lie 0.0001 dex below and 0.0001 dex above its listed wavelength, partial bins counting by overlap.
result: 31.36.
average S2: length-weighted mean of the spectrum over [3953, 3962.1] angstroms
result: 25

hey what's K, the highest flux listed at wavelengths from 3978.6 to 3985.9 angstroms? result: 33.9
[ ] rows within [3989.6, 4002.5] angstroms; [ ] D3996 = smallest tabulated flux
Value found 33.75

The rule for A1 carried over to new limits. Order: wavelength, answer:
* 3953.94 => 28.01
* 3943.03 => 19.38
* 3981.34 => 30.11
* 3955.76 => 24.34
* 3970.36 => 13.65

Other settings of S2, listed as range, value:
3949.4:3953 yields 28.4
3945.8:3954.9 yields 26.8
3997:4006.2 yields 36.9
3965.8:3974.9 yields 15.2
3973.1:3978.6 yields 24.4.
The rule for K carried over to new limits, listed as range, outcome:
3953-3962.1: 28.01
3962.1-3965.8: 17.3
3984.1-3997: 37.94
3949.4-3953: 30.35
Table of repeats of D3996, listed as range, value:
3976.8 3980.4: 27.86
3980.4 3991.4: 30.11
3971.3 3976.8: 16.11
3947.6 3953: 26.08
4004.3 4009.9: 35.87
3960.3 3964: 17.3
